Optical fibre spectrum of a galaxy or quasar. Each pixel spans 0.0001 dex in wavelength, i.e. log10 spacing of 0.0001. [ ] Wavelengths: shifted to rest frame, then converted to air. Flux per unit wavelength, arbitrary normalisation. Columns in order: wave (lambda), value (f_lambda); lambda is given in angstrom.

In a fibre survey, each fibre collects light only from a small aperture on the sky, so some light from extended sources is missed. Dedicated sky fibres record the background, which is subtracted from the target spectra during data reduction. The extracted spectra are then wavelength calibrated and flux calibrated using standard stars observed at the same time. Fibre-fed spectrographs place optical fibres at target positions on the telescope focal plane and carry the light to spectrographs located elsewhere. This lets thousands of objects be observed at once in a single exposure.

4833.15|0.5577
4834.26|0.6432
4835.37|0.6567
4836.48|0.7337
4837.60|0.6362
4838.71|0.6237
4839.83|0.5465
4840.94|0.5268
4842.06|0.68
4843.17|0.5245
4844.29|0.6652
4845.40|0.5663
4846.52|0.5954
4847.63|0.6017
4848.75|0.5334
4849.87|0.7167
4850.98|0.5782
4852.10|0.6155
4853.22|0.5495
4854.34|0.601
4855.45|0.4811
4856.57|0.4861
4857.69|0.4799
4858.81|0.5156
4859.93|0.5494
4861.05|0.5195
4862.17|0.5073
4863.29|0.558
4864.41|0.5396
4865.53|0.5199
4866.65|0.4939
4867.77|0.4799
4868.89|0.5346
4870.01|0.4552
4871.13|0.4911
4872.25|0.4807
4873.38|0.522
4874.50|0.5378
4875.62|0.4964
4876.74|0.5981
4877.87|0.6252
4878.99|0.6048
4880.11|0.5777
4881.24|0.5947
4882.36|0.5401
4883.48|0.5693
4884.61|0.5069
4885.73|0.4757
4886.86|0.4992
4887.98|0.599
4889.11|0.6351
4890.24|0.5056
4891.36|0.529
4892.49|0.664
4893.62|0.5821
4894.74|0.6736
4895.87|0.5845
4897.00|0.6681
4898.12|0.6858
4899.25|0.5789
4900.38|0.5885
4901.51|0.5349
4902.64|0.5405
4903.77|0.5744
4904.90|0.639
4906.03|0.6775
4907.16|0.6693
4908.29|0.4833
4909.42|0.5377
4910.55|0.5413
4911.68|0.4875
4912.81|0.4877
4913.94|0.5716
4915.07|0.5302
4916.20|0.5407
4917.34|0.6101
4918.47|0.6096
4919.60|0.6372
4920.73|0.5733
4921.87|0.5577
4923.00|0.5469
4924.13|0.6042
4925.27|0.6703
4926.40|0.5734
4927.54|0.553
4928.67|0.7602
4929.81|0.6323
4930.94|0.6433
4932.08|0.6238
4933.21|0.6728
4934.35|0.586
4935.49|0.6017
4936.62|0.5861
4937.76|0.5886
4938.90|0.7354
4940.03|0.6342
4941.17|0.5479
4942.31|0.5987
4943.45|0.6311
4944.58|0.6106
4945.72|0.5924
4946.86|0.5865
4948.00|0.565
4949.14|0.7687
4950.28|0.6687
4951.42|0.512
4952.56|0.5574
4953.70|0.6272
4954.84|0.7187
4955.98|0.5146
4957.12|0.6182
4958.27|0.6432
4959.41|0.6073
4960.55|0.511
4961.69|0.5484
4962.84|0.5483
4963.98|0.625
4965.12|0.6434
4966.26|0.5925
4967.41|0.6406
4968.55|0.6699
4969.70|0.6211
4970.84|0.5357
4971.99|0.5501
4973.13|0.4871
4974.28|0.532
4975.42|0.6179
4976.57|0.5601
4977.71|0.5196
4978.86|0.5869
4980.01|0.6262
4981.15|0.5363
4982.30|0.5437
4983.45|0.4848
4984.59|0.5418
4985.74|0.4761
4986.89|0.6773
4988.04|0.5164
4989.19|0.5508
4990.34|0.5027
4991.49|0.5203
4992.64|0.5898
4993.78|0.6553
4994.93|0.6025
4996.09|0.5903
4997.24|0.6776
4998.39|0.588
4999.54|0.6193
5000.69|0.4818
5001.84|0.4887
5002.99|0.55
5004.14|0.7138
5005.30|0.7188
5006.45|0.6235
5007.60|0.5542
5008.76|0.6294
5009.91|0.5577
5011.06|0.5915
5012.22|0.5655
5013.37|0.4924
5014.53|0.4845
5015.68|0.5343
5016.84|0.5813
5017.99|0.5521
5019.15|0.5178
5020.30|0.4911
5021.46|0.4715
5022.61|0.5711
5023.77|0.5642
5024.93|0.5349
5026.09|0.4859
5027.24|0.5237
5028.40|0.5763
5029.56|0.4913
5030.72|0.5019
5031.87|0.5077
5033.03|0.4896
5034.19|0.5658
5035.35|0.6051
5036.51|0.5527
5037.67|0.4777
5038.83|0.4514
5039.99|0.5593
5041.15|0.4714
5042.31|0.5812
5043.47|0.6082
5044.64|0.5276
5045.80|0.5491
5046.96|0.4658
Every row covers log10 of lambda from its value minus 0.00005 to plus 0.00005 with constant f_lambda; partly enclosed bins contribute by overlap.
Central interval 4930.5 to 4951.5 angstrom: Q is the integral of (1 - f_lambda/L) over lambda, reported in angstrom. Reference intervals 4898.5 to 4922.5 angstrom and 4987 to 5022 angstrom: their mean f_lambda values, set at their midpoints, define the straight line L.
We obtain -1.9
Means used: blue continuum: 0.571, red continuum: 0.569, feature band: 0.621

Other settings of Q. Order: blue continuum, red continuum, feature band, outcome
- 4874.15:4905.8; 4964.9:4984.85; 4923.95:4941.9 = -1.6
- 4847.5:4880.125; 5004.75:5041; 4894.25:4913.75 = -1.6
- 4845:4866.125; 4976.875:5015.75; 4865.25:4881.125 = 0.7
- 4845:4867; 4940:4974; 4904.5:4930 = -0.3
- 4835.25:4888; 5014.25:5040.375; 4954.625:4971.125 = -1.9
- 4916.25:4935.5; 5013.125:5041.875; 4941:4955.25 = -0.5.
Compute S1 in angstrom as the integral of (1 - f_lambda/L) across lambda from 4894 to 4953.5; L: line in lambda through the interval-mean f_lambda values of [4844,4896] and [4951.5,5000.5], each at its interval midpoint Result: -3.6 angstrom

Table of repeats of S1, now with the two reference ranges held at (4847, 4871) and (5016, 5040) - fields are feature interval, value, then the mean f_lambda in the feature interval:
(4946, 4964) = -2.3 angstrom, 0.6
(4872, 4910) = -2.9 angstrom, 0.577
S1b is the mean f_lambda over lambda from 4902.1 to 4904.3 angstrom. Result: 0.557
